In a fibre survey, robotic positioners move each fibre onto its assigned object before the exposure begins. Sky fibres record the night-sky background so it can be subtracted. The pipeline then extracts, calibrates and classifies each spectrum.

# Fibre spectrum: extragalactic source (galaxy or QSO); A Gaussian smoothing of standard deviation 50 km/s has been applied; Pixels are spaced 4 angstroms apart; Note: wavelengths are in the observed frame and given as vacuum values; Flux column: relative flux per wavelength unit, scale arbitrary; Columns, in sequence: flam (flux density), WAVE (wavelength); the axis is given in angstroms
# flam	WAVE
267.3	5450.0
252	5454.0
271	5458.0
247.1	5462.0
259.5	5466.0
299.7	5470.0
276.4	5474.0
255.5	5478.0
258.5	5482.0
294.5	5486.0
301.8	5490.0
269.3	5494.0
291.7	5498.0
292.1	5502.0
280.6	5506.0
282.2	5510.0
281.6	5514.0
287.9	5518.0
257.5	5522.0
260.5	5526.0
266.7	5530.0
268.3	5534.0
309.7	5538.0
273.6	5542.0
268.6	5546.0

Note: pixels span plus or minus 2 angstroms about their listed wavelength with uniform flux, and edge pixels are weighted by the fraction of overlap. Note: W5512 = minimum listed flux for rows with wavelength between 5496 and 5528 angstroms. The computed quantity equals 257.5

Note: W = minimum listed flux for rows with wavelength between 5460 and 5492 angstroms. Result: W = 247.1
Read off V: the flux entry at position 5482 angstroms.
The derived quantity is 258.5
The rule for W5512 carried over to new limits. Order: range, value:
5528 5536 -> 266.7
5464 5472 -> 259.5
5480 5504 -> 258.5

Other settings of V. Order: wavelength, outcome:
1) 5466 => 259.5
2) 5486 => 294.5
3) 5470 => 299.7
